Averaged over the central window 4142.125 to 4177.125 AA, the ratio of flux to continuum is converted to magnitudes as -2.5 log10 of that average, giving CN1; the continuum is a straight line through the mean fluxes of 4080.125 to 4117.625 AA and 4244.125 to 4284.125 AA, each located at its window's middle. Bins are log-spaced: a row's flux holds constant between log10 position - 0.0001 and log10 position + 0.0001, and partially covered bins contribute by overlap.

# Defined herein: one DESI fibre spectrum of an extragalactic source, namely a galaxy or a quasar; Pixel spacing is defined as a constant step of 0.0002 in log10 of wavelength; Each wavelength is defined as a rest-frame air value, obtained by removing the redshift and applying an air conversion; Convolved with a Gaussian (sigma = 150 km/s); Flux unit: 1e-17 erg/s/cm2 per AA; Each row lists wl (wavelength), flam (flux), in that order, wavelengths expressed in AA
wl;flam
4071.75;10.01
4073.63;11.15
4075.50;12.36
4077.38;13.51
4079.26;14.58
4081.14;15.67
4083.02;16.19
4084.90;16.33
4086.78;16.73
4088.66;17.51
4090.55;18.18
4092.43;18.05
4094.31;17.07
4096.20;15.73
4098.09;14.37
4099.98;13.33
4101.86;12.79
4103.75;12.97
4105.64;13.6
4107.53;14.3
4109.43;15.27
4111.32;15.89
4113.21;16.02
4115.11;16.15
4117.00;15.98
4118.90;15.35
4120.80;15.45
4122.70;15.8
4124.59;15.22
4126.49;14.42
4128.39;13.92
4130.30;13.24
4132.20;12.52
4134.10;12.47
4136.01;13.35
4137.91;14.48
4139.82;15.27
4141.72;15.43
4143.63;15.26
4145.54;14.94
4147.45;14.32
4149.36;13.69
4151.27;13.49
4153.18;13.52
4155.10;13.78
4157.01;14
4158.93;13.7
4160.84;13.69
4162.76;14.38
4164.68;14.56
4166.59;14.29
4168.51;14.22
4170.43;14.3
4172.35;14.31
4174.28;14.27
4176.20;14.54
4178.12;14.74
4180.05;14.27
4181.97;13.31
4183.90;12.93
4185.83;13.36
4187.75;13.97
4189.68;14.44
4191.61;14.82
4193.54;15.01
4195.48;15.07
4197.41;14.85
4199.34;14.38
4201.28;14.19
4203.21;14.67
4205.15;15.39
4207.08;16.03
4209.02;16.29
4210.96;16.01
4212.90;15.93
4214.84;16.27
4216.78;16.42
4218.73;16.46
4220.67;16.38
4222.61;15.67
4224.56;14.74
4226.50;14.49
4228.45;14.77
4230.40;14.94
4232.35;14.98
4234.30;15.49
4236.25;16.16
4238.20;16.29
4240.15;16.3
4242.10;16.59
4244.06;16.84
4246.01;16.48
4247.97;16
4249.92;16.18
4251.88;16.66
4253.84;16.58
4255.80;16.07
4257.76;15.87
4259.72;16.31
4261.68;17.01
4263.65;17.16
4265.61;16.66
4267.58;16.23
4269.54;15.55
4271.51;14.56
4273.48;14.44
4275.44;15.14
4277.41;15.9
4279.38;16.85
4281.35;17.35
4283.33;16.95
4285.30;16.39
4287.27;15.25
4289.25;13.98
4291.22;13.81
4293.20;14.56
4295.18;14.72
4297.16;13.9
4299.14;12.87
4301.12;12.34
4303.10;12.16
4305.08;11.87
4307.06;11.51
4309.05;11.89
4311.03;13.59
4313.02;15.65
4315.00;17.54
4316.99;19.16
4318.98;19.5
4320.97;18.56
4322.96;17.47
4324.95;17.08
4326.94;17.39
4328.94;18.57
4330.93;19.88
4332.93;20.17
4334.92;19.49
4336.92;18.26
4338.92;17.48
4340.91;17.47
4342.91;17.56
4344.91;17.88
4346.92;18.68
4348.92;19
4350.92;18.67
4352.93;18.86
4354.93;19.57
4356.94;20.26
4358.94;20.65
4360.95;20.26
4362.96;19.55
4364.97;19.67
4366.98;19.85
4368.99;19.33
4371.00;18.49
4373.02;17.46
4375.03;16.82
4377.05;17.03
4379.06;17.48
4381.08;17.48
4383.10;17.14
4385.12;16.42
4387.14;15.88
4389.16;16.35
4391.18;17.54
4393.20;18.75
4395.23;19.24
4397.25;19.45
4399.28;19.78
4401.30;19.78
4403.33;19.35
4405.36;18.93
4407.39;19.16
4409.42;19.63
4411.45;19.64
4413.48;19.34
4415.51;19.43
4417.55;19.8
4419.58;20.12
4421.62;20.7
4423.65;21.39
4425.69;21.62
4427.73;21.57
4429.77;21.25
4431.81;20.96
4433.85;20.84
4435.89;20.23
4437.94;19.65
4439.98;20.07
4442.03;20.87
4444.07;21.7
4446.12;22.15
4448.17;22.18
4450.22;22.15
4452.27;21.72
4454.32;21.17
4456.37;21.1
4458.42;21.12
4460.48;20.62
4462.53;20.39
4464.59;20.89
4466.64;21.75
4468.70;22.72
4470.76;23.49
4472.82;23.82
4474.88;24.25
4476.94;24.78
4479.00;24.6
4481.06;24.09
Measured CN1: 0.12 mag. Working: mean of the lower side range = 15.6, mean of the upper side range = 16.2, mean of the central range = 14.2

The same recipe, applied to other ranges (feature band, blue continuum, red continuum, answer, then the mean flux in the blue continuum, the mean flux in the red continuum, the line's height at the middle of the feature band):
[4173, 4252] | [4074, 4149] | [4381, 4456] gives 0.09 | 14.9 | 19.9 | 16.6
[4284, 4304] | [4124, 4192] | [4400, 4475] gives 0.23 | 14.1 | 20.9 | 17.4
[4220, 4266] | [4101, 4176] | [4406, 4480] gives 0.05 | 14.4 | 21.3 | 16.8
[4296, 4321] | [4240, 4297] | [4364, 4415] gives 0.16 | 15.9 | 18.4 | 16.7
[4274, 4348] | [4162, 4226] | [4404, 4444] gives 0.09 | 14.9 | 20.3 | 17.6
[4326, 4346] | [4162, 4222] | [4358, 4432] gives -0.03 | 14.9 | 19.1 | 17.9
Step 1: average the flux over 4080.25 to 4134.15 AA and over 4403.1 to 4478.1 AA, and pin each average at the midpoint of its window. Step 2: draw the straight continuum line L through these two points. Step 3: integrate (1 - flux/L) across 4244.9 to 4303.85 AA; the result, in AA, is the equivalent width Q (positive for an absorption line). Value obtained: 8.72 AA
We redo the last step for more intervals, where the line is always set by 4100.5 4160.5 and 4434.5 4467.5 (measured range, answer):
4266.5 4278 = 1.37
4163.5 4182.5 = 1.21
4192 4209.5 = 0.89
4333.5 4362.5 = 0.08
